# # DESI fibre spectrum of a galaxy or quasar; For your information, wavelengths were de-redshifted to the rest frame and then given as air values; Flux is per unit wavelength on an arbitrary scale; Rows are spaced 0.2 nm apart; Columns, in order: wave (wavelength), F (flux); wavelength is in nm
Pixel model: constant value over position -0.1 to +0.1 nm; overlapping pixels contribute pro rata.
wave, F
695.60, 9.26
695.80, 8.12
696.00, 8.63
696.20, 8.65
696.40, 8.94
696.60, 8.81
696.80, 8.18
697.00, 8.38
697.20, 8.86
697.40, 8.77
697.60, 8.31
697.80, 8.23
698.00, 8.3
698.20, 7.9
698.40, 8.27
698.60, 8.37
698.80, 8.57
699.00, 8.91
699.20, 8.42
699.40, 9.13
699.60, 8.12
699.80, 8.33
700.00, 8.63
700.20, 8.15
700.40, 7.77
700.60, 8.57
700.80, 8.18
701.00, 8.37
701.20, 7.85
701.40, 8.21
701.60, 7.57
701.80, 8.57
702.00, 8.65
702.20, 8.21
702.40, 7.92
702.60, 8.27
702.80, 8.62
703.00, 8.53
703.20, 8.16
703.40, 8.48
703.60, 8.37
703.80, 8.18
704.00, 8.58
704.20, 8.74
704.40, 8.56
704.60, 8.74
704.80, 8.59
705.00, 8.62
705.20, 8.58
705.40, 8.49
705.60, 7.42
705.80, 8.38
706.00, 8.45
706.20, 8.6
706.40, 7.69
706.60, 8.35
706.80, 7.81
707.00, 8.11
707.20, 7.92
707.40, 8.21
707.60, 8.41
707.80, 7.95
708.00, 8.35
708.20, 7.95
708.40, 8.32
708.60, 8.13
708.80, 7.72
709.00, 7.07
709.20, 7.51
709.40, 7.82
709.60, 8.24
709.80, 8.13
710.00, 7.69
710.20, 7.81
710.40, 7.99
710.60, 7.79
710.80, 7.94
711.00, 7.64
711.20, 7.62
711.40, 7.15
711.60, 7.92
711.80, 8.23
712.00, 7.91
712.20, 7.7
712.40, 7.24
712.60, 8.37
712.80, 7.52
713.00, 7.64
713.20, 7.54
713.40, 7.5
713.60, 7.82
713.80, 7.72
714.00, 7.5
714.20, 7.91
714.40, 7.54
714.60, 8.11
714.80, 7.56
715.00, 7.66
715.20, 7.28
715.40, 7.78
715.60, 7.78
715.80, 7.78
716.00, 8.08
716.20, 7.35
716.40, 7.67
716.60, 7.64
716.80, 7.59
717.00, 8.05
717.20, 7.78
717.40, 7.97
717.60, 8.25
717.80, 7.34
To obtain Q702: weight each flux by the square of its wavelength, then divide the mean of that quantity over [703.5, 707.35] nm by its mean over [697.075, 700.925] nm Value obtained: 1.0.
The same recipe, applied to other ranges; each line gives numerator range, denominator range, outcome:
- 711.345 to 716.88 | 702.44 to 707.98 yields 0.95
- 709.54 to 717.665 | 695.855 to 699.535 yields 0.95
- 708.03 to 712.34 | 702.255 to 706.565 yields 0.95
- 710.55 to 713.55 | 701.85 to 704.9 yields 0.94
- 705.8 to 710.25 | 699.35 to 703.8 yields 0.99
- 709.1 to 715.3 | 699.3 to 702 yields 0.97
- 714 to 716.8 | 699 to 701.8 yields 0.97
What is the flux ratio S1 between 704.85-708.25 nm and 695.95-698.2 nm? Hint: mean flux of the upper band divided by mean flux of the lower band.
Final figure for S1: 1.0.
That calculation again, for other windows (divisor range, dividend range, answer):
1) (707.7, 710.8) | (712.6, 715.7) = 0.97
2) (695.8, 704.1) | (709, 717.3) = 0.92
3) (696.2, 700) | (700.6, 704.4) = 0.98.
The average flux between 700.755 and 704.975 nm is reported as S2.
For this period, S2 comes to 8.36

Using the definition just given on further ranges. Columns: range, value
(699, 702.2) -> 8.32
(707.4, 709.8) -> 7.97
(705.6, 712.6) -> 7.93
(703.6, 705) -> 8.55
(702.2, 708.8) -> 8.29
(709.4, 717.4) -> 7.75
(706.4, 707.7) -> 8.1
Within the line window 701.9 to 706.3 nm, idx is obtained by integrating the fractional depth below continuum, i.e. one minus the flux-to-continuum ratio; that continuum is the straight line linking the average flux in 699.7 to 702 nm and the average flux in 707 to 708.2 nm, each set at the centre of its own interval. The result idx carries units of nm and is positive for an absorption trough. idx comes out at -0.12 nm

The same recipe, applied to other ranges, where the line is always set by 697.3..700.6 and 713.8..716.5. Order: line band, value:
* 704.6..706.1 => -0.050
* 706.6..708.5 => -0.025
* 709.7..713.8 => 0.044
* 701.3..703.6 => -0.015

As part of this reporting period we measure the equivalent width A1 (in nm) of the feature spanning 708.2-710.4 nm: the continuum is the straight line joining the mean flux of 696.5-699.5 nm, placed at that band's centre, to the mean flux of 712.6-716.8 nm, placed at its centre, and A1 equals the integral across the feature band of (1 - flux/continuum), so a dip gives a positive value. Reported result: 0.03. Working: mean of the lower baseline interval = 8.49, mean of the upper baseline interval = 7.68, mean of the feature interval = 7.86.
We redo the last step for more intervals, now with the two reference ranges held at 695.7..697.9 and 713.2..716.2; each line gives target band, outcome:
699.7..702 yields 0.03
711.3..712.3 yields 0.01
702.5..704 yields -0.03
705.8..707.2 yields -0.01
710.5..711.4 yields 0.02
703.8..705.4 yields -0.08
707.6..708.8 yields -0.02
